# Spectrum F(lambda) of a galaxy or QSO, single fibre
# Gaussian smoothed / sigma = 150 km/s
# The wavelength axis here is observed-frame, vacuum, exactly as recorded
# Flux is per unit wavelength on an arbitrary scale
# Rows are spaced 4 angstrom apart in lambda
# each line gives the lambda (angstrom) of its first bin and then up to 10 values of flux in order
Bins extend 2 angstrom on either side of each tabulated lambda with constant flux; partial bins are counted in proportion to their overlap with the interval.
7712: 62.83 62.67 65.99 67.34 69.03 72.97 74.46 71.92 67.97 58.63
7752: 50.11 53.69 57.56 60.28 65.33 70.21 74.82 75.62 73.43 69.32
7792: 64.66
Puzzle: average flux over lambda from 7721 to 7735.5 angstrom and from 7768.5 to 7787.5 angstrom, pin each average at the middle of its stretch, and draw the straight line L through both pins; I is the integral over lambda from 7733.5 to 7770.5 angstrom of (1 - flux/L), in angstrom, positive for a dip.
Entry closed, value 4.5 angstrom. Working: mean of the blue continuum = 70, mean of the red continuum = 72.5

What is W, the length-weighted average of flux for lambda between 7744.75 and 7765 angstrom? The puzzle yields 56.6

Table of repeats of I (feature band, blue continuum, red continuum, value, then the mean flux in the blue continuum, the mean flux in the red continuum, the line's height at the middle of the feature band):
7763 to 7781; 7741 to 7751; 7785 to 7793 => -0.91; 62.8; 68.1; 66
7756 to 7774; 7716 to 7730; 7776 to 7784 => 2.60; 66.8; 74.9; 72.7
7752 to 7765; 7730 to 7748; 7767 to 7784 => 2.82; 70.4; 72.1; 71.3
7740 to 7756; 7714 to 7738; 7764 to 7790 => 2.22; 68.7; 70.6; 69.5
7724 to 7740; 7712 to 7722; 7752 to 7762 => -2.94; 64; 54.5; 60.5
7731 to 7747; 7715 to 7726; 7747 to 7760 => -3.14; 65.6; 54.3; 59.3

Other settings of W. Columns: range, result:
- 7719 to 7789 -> 66.6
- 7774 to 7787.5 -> 74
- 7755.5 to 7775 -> 62.7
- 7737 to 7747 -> 69.3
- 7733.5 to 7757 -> 63.4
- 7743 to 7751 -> 61.1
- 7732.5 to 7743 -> 72.7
